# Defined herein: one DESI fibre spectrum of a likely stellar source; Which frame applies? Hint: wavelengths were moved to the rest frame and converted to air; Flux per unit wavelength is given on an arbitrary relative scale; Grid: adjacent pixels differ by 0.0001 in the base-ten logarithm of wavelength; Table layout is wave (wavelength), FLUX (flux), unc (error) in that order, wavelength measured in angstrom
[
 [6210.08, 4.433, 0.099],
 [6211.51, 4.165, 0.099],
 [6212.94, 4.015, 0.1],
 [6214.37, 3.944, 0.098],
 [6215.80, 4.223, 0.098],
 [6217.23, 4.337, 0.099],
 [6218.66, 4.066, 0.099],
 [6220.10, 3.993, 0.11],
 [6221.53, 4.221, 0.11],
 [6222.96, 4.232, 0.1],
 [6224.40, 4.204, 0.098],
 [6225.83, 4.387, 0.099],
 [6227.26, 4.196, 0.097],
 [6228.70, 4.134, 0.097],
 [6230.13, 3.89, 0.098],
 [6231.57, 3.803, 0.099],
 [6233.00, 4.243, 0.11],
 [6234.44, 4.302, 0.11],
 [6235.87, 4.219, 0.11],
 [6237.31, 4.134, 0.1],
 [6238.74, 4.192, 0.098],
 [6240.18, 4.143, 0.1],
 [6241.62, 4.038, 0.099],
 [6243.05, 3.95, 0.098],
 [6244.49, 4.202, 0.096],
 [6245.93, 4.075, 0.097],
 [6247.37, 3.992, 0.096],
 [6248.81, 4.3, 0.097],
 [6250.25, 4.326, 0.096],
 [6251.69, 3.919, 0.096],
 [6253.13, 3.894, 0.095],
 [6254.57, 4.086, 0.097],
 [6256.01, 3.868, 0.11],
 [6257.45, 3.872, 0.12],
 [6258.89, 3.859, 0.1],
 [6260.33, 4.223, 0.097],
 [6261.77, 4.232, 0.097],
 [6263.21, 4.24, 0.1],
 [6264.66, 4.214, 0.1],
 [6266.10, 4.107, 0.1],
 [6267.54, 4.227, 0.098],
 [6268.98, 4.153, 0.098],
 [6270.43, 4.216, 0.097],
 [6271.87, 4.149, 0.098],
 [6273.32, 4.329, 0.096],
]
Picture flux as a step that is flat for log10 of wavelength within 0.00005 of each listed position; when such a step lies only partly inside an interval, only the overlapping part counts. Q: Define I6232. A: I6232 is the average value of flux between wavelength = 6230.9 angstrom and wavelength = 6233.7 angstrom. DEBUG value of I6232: 4.03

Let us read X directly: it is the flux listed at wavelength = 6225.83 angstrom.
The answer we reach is 4.387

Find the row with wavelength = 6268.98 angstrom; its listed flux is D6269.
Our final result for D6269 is 4.153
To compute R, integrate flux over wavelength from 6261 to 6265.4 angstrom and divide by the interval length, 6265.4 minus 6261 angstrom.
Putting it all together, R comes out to 4.23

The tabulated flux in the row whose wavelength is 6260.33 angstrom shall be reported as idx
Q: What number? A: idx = 4.223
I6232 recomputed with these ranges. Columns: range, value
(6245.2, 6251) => 4.17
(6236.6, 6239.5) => 4.17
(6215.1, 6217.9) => 4.28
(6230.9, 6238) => 4.14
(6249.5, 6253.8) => 4.05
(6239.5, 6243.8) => 4.05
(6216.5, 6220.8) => 4.13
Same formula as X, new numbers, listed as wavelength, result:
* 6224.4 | 4.204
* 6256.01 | 3.868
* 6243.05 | 3.95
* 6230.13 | 3.89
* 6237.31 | 4.134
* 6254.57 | 4.086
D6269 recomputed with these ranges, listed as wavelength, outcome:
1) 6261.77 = 4.232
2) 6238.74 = 4.192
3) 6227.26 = 4.196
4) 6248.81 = 4.3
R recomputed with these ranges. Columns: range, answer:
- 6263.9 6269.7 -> 4.18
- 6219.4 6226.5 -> 4.21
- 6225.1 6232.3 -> 4.09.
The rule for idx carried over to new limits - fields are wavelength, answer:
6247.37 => 3.992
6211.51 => 4.165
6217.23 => 4.337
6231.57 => 3.803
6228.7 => 4.134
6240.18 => 4.143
